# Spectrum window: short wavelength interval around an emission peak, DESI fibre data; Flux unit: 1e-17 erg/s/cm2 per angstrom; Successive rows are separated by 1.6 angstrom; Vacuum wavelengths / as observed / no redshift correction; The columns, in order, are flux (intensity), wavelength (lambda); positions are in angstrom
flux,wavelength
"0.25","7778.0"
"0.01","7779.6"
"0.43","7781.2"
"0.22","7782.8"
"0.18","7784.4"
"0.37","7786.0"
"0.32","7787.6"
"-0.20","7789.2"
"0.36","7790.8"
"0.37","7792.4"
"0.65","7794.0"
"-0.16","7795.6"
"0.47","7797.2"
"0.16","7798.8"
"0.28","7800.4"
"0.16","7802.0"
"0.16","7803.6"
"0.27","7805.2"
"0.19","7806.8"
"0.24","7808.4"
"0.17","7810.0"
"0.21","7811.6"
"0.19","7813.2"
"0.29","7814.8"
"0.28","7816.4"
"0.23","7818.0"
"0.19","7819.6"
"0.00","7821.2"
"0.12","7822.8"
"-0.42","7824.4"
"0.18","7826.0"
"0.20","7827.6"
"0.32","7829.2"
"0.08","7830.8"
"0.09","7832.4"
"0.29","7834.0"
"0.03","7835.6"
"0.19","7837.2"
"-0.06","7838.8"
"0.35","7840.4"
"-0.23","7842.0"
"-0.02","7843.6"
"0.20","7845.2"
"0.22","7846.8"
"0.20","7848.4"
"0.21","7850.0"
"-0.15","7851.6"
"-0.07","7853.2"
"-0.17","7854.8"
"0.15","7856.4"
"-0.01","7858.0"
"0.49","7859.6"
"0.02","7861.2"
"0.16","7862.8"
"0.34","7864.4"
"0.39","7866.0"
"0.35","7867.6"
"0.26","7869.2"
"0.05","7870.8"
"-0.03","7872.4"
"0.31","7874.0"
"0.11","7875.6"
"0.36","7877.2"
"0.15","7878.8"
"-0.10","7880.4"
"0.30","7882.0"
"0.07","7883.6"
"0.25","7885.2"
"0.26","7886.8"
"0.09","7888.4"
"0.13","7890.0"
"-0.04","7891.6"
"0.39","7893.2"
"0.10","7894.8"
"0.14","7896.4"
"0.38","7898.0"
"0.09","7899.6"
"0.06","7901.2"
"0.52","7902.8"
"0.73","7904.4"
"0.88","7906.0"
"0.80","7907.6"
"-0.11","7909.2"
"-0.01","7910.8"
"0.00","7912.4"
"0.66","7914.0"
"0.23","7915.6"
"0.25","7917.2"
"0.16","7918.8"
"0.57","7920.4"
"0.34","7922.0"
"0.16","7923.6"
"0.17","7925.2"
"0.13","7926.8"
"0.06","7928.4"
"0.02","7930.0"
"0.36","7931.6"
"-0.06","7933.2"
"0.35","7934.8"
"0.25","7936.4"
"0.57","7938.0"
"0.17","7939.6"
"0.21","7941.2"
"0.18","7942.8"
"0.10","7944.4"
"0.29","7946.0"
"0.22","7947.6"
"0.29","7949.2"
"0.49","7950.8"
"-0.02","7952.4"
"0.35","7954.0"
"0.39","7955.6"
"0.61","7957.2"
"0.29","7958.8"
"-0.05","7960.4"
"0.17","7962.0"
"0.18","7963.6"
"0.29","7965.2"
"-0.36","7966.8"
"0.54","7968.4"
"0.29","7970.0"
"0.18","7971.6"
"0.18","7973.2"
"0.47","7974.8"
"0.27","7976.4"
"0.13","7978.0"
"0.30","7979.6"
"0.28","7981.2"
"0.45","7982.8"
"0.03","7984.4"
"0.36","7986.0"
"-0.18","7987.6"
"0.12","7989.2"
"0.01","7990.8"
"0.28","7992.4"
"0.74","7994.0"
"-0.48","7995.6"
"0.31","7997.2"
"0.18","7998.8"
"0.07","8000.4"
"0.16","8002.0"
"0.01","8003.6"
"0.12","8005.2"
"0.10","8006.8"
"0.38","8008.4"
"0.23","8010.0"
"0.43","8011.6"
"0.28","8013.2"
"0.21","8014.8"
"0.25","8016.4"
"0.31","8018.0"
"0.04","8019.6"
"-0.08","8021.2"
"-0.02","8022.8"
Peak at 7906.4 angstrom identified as H-gamma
